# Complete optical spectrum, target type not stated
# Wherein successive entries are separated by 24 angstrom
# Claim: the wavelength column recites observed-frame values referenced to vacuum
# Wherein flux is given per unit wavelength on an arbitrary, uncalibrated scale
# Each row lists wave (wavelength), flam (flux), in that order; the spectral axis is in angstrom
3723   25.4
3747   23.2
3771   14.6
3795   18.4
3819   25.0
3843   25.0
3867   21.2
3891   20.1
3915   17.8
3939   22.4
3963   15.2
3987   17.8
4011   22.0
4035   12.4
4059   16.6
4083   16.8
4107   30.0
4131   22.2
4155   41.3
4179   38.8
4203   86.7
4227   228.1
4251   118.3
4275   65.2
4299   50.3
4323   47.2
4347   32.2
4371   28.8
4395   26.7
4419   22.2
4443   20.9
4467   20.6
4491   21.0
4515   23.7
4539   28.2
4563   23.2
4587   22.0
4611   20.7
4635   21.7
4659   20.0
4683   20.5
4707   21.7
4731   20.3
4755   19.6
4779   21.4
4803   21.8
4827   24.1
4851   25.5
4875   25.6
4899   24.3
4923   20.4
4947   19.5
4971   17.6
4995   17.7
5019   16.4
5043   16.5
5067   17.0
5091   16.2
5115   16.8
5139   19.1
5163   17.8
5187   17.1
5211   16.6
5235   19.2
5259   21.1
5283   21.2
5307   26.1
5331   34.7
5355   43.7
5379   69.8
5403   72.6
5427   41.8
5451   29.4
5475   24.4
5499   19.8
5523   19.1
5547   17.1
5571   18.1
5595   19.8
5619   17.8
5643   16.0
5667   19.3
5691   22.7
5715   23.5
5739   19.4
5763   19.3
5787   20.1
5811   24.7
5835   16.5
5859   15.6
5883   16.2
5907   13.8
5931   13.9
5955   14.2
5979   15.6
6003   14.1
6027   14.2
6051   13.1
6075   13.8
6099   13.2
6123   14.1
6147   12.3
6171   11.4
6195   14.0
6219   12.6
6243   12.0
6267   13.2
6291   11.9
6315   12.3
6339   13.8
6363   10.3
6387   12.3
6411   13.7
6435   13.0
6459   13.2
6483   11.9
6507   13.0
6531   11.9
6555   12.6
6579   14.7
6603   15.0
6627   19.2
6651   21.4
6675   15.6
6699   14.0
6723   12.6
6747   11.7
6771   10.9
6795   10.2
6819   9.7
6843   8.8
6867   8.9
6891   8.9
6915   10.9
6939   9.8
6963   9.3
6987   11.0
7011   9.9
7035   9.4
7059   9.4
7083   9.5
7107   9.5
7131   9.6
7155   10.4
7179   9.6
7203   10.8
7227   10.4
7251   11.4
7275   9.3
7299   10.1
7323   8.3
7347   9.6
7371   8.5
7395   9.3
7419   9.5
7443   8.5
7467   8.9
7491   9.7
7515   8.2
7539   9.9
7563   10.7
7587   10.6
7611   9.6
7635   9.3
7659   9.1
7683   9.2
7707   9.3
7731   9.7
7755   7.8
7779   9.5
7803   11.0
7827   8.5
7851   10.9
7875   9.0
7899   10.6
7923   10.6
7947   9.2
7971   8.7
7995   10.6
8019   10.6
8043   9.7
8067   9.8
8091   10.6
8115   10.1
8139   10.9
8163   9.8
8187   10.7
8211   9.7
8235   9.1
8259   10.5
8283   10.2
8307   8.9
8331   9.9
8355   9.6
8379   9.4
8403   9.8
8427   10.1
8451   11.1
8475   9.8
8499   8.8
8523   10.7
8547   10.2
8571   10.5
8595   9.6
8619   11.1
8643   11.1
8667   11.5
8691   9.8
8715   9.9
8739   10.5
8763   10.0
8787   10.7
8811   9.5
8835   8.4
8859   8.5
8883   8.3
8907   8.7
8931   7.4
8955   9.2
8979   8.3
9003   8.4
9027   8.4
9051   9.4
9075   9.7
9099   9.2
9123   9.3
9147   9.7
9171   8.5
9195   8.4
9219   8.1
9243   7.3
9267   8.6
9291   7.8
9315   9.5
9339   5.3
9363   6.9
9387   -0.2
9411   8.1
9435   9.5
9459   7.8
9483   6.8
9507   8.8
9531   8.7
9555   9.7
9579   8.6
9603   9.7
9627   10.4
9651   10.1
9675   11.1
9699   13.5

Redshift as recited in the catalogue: 2.48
